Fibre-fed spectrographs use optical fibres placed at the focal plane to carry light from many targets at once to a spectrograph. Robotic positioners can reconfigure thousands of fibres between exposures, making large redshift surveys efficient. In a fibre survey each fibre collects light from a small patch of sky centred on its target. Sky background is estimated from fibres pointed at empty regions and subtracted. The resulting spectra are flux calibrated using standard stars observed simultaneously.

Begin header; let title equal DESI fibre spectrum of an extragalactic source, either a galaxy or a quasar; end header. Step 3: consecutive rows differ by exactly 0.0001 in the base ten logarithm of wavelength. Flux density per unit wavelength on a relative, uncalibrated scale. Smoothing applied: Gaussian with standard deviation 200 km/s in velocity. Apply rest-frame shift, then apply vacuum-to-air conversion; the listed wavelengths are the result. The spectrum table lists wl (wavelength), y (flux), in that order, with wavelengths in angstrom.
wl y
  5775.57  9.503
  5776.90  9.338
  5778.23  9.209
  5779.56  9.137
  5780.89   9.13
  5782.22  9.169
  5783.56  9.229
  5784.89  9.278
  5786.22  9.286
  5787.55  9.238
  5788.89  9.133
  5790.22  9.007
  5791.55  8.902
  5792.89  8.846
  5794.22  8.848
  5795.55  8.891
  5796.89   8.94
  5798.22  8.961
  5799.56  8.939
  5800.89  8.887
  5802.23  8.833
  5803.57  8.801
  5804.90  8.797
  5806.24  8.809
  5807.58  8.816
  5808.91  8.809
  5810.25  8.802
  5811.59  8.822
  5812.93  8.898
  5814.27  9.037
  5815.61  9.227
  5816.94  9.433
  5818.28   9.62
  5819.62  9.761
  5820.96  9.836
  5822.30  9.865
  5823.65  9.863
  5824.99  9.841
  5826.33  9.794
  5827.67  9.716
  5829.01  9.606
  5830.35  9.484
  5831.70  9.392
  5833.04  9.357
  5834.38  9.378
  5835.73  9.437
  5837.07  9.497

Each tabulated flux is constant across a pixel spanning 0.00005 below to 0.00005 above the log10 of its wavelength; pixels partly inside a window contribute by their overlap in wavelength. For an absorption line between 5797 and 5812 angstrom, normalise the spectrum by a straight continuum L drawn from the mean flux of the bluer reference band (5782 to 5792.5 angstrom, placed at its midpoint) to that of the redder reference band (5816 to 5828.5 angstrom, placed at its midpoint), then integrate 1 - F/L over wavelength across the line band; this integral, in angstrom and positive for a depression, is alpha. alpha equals 0.9 angstrom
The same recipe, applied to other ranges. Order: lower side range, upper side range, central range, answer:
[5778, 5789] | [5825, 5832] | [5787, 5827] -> 1.2 angstrom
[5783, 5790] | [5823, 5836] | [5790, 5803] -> 0.6 angstrom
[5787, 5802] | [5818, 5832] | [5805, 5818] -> 0.6 angstrom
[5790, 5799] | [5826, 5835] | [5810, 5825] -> -0.2 angstrom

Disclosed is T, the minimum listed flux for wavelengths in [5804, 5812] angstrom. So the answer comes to 8.797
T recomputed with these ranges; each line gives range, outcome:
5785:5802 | 8.846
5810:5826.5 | 8.802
